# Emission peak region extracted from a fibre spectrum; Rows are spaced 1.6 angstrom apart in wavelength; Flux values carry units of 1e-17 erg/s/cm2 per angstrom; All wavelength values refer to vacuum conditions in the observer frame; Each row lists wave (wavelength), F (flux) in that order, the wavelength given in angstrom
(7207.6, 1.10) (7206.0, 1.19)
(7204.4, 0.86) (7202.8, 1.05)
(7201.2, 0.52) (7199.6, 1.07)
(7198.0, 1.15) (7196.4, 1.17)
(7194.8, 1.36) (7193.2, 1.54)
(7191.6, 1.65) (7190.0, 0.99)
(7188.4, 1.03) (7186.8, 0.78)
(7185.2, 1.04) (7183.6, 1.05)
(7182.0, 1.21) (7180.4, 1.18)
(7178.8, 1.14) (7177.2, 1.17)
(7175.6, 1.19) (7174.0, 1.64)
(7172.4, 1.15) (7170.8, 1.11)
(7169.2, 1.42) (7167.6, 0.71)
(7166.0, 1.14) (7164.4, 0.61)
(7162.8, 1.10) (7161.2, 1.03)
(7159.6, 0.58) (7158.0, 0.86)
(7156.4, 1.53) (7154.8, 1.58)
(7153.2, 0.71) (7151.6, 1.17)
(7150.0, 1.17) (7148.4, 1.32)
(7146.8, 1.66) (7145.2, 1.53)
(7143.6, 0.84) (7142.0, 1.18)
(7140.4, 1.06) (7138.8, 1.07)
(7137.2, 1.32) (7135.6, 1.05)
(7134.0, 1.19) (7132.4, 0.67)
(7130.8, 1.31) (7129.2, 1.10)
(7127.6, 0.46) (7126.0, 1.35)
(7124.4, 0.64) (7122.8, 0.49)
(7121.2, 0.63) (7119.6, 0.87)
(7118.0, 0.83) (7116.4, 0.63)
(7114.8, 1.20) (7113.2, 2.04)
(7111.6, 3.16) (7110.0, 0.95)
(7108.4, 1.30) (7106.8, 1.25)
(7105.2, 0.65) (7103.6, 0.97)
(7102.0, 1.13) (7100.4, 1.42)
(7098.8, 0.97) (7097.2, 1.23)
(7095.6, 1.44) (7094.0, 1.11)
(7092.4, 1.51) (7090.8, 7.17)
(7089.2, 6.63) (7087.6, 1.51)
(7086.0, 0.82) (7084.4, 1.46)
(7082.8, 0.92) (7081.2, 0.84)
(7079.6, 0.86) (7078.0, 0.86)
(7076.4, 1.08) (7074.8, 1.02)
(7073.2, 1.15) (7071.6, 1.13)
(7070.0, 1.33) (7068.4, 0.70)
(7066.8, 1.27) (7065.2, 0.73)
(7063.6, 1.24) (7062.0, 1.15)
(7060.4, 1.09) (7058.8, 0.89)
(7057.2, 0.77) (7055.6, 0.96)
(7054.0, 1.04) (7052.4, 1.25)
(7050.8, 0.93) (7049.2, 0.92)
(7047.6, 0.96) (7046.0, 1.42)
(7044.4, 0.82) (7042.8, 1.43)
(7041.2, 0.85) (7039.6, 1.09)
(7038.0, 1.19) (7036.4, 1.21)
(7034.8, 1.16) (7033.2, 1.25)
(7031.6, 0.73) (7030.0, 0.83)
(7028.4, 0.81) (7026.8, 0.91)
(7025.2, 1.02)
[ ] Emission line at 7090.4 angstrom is H-alpha 6563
